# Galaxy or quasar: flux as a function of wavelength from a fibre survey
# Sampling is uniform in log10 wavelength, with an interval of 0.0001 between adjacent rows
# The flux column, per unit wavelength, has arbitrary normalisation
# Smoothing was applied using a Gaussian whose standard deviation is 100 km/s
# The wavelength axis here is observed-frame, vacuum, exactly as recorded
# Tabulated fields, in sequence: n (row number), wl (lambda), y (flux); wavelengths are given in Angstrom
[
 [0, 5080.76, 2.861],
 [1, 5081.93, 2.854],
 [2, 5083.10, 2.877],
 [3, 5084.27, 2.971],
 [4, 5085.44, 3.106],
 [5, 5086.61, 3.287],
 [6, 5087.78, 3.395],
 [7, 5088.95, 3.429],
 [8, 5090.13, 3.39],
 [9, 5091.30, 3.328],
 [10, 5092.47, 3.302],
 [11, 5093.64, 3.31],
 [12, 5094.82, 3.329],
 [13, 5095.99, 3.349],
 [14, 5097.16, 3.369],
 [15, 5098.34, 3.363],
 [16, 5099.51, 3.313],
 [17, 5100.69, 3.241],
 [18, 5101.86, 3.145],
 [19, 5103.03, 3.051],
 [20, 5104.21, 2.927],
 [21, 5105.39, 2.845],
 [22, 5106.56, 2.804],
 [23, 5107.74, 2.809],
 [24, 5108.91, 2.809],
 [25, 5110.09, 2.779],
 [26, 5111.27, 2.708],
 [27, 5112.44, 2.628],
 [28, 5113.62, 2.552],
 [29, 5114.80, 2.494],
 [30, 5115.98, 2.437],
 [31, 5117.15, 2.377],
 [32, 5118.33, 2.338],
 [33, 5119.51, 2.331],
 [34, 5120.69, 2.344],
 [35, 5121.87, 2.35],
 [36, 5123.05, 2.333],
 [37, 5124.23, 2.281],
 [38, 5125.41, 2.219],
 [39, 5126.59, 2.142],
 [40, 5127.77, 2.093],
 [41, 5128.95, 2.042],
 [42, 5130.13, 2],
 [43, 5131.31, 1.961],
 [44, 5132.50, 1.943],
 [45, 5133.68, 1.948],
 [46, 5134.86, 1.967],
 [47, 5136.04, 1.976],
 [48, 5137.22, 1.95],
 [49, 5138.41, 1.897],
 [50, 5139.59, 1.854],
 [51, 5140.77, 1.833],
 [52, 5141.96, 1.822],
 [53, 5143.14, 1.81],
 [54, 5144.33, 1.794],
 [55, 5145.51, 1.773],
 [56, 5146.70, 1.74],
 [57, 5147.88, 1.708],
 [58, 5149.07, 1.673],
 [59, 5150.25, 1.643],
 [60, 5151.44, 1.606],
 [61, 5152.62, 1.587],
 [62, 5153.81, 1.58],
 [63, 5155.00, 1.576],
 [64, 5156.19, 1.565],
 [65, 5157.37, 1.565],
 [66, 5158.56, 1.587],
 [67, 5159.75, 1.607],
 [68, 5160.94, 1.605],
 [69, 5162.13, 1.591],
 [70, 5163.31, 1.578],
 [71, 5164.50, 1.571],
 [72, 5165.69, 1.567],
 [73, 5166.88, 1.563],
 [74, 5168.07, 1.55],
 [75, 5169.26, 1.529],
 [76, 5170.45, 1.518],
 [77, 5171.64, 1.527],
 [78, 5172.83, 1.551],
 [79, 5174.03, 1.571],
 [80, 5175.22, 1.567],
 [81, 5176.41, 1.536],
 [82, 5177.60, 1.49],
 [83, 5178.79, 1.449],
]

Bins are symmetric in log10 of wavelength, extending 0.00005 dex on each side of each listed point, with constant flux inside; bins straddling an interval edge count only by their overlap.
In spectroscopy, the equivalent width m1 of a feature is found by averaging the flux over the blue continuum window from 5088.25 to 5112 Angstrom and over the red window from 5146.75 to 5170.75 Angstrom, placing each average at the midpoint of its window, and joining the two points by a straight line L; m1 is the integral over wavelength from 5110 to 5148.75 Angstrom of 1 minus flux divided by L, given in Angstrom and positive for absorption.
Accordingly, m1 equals 4.0 Angstrom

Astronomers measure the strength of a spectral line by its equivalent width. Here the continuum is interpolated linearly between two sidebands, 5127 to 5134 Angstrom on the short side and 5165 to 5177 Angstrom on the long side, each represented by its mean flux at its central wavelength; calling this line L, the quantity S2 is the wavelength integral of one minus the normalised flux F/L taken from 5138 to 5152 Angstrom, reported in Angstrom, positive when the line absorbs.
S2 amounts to 0.6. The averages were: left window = 2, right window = 1.55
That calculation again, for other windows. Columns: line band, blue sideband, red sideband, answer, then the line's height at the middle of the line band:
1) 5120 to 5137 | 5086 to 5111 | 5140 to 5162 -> 1.47 Angstrom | 2.31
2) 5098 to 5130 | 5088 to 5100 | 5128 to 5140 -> 0.66 Angstrom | 2.65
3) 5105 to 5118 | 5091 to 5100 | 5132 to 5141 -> 0.64 Angstrom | 2.78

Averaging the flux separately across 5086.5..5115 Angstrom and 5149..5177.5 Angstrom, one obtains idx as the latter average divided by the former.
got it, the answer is 0.5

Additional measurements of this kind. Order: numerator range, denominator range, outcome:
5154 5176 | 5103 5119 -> 0.59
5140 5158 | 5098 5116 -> 0.59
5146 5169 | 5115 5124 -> 0.68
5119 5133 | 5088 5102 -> 0.65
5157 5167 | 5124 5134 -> 0.77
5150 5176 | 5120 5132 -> 0.72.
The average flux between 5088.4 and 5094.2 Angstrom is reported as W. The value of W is 3.35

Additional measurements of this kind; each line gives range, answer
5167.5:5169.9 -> 1.54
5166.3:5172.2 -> 1.54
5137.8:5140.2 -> 1.88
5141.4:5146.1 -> 1.8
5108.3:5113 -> 2.74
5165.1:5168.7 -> 1.56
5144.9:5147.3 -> 1.76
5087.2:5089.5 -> 3.41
